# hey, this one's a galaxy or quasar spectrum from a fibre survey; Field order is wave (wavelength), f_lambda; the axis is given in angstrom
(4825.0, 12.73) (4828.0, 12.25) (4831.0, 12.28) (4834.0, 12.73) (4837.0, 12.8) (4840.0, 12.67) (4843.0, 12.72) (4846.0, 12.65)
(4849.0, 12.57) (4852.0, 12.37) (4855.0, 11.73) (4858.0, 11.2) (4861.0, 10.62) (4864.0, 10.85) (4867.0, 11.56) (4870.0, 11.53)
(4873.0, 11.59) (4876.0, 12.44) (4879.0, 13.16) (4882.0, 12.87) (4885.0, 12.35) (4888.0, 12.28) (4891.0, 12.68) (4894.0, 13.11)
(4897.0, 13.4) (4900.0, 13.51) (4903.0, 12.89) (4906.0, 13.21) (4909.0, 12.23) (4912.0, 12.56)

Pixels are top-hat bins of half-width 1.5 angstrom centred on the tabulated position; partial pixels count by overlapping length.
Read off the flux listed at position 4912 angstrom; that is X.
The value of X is 12.56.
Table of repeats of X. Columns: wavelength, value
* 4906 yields 13.21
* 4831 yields 12.28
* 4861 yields 10.62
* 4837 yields 12.8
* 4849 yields 12.57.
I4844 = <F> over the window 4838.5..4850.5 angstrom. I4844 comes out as 12.7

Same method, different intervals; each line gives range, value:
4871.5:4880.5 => 12.4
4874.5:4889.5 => 12.6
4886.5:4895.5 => 12.7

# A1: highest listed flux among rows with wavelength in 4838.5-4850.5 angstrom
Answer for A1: 12.72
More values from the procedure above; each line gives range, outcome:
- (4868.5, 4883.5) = 13.16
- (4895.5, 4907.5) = 13.51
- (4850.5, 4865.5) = 12.37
